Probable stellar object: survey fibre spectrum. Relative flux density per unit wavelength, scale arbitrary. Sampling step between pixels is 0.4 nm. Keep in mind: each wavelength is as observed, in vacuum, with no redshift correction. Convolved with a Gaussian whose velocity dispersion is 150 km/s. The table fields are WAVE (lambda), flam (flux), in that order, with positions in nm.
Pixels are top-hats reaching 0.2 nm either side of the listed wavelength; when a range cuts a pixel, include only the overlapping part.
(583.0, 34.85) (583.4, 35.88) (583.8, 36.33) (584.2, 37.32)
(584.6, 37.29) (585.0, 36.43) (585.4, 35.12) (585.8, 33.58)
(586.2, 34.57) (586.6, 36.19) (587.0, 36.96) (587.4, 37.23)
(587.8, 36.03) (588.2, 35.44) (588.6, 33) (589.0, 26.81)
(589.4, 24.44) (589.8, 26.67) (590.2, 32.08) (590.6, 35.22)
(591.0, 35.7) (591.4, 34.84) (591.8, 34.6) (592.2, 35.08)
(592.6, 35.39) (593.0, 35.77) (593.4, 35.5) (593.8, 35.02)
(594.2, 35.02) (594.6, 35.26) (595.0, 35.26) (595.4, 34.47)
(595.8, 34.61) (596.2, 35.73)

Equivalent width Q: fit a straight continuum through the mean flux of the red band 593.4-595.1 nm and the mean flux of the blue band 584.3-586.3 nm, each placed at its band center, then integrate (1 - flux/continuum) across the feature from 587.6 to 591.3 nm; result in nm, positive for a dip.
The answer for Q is 0.37 nm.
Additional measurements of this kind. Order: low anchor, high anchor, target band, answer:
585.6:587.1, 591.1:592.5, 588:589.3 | 0.145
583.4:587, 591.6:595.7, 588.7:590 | 0.330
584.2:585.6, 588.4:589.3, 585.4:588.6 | -0.292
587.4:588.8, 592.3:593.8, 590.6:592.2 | 0.013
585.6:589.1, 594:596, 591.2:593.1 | -0.015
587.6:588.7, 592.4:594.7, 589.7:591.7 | 0.105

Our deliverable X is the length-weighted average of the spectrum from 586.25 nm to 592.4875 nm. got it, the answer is 33.4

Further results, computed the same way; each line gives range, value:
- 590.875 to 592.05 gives 35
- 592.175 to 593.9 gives 35.4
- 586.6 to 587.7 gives 36.8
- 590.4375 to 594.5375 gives 35.2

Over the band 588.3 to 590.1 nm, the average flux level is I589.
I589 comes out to 28.4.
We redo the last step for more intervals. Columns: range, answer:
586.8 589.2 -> 34.2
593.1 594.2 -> 35.3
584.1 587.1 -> 35.9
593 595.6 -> 35.1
